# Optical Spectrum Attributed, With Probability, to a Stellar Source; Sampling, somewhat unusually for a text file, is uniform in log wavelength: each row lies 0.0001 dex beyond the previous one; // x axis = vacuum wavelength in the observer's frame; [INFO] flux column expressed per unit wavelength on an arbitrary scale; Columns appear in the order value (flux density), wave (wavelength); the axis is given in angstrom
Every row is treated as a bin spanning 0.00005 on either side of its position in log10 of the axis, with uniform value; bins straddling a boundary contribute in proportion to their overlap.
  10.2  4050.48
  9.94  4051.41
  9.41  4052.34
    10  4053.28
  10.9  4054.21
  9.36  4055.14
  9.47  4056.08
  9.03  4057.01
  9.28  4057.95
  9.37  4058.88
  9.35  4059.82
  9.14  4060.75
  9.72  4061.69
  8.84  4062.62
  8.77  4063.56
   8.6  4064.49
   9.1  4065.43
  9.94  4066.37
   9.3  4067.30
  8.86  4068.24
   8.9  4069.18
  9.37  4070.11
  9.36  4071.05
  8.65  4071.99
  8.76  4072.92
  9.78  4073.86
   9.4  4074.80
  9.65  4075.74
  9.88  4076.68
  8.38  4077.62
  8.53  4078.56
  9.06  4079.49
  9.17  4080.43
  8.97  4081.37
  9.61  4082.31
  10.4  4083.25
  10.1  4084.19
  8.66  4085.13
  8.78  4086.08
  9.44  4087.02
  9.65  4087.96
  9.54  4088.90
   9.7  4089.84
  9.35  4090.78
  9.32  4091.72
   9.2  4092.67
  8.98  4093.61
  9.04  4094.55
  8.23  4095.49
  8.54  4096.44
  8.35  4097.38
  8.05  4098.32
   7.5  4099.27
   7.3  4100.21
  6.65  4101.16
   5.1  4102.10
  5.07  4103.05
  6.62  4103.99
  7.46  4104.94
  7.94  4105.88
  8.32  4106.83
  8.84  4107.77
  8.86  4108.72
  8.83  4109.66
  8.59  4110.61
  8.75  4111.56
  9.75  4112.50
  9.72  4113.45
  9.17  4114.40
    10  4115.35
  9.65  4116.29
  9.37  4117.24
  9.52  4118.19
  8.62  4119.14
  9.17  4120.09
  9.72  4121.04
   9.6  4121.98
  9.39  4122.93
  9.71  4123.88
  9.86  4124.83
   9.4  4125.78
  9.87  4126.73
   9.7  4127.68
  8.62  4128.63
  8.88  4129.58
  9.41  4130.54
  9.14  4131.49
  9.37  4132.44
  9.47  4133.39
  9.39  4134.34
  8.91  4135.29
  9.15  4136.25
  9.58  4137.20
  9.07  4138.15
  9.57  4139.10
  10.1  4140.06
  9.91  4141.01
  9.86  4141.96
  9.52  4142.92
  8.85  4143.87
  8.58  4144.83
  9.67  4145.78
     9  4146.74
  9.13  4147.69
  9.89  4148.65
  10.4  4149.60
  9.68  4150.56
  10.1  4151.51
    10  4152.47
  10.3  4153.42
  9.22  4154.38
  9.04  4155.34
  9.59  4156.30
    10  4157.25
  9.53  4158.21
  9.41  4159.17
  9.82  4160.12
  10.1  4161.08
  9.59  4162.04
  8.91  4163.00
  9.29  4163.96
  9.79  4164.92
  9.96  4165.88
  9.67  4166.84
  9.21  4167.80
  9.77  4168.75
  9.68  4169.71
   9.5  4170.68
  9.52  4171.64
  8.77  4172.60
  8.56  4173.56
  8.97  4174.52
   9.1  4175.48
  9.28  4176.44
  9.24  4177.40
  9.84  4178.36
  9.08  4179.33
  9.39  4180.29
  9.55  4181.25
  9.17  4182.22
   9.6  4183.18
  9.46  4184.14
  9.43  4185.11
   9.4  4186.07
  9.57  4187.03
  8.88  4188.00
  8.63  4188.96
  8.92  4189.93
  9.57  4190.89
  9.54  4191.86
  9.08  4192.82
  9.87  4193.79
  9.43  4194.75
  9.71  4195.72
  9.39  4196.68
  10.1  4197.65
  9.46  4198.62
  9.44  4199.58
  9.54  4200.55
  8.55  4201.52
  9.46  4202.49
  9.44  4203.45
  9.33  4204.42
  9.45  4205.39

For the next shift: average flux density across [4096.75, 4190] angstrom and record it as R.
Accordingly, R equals 9.15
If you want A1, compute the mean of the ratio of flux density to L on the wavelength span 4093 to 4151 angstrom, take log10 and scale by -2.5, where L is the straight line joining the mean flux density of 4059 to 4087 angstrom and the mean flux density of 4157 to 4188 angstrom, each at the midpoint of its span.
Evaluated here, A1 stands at 0.05 mag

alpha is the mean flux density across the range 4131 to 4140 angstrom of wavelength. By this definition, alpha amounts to 9.33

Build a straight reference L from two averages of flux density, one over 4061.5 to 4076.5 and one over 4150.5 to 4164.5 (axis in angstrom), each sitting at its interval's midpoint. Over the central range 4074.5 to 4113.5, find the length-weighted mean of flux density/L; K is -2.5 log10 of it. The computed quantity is 0.08 mag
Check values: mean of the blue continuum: 9.19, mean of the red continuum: 9.64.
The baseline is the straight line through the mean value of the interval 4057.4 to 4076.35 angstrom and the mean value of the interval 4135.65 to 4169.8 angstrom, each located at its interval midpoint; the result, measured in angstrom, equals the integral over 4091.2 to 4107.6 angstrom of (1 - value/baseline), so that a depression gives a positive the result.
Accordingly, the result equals 2.8 angstrom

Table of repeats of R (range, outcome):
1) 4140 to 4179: 9.51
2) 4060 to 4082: 9.15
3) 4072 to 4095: 9.3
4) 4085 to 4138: 8.84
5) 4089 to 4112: 8.13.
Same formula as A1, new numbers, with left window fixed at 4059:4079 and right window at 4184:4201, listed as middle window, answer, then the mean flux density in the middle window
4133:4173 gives -0.024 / 9.54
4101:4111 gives 0.226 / 7.5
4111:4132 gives -0.016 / 9.41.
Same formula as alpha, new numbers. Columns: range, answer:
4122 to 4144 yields 9.43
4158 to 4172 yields 9.58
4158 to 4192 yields 9.38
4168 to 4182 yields 9.3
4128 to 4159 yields 9.47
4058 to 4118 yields 8.85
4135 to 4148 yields 9.36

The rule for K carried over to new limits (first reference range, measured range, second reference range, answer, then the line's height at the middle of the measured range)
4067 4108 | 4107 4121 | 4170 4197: -0.04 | 8.85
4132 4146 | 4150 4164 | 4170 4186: -0.04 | 9.34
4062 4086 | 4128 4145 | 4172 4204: -0.01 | 9.26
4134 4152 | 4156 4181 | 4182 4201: 0.00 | 9.45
